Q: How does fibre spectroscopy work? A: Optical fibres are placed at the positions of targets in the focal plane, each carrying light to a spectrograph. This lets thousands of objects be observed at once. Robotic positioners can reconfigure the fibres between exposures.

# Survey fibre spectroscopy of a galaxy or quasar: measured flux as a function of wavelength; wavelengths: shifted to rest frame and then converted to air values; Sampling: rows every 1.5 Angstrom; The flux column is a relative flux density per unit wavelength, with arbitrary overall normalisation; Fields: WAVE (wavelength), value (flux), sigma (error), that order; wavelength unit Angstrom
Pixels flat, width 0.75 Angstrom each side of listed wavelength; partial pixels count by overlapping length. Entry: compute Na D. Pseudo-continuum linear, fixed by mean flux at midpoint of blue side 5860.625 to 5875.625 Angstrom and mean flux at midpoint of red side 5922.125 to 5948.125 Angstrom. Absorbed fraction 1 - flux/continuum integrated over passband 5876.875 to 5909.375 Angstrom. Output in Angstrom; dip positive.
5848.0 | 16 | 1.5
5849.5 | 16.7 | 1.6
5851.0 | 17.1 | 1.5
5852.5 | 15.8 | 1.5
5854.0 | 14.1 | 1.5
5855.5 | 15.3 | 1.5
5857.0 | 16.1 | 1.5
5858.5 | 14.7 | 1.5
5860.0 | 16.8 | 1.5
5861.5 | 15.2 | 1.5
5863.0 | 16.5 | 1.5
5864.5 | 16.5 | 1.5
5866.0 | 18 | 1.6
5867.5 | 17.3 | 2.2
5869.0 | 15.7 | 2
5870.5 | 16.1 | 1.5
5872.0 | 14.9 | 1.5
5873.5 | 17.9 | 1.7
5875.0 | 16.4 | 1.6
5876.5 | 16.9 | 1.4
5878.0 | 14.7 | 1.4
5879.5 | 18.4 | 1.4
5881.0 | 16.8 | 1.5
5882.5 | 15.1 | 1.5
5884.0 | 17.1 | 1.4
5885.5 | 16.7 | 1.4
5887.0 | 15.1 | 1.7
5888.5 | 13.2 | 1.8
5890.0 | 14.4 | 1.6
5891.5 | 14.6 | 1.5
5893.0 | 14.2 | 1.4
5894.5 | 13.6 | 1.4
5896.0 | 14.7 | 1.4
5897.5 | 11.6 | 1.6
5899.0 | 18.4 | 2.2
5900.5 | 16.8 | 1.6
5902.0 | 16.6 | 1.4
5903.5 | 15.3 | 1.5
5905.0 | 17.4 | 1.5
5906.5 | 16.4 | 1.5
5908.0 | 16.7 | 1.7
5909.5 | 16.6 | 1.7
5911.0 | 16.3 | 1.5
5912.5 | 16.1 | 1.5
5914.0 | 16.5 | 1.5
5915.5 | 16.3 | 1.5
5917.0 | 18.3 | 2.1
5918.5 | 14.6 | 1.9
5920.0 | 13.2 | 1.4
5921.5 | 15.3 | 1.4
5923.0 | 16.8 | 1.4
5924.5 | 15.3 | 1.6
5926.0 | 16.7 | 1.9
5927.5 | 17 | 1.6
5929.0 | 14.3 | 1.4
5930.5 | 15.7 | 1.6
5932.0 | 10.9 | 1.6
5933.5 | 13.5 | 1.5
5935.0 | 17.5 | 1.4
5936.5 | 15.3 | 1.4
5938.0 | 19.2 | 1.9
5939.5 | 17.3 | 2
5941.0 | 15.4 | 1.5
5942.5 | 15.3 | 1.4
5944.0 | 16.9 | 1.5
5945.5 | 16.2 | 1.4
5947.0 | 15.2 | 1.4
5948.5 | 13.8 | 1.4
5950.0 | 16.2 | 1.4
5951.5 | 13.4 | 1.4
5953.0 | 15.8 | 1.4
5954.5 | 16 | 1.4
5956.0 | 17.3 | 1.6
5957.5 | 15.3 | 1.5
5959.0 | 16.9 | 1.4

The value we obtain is 1.1 Angstrom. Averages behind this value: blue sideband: 16.5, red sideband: 15.8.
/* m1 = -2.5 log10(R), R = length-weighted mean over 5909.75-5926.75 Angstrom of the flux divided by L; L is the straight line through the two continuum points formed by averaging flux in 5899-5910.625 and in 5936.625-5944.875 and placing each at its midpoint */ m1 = 0.05 mag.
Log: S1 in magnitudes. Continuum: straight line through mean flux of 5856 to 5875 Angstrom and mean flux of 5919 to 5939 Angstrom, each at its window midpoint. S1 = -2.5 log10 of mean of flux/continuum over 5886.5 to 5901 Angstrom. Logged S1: 0.09 mag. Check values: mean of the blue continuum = 16.3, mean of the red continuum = 15.5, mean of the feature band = 14.6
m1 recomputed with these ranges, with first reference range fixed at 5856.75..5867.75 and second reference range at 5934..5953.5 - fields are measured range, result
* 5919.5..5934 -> 0.08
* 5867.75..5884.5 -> -0.01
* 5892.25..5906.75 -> 0.05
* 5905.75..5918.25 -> -0.03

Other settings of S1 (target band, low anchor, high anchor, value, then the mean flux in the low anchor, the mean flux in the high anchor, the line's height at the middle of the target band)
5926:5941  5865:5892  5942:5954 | -0.01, 16.1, 15.4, 15.5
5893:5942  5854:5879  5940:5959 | 0.00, 16.1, 15.6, 15.8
